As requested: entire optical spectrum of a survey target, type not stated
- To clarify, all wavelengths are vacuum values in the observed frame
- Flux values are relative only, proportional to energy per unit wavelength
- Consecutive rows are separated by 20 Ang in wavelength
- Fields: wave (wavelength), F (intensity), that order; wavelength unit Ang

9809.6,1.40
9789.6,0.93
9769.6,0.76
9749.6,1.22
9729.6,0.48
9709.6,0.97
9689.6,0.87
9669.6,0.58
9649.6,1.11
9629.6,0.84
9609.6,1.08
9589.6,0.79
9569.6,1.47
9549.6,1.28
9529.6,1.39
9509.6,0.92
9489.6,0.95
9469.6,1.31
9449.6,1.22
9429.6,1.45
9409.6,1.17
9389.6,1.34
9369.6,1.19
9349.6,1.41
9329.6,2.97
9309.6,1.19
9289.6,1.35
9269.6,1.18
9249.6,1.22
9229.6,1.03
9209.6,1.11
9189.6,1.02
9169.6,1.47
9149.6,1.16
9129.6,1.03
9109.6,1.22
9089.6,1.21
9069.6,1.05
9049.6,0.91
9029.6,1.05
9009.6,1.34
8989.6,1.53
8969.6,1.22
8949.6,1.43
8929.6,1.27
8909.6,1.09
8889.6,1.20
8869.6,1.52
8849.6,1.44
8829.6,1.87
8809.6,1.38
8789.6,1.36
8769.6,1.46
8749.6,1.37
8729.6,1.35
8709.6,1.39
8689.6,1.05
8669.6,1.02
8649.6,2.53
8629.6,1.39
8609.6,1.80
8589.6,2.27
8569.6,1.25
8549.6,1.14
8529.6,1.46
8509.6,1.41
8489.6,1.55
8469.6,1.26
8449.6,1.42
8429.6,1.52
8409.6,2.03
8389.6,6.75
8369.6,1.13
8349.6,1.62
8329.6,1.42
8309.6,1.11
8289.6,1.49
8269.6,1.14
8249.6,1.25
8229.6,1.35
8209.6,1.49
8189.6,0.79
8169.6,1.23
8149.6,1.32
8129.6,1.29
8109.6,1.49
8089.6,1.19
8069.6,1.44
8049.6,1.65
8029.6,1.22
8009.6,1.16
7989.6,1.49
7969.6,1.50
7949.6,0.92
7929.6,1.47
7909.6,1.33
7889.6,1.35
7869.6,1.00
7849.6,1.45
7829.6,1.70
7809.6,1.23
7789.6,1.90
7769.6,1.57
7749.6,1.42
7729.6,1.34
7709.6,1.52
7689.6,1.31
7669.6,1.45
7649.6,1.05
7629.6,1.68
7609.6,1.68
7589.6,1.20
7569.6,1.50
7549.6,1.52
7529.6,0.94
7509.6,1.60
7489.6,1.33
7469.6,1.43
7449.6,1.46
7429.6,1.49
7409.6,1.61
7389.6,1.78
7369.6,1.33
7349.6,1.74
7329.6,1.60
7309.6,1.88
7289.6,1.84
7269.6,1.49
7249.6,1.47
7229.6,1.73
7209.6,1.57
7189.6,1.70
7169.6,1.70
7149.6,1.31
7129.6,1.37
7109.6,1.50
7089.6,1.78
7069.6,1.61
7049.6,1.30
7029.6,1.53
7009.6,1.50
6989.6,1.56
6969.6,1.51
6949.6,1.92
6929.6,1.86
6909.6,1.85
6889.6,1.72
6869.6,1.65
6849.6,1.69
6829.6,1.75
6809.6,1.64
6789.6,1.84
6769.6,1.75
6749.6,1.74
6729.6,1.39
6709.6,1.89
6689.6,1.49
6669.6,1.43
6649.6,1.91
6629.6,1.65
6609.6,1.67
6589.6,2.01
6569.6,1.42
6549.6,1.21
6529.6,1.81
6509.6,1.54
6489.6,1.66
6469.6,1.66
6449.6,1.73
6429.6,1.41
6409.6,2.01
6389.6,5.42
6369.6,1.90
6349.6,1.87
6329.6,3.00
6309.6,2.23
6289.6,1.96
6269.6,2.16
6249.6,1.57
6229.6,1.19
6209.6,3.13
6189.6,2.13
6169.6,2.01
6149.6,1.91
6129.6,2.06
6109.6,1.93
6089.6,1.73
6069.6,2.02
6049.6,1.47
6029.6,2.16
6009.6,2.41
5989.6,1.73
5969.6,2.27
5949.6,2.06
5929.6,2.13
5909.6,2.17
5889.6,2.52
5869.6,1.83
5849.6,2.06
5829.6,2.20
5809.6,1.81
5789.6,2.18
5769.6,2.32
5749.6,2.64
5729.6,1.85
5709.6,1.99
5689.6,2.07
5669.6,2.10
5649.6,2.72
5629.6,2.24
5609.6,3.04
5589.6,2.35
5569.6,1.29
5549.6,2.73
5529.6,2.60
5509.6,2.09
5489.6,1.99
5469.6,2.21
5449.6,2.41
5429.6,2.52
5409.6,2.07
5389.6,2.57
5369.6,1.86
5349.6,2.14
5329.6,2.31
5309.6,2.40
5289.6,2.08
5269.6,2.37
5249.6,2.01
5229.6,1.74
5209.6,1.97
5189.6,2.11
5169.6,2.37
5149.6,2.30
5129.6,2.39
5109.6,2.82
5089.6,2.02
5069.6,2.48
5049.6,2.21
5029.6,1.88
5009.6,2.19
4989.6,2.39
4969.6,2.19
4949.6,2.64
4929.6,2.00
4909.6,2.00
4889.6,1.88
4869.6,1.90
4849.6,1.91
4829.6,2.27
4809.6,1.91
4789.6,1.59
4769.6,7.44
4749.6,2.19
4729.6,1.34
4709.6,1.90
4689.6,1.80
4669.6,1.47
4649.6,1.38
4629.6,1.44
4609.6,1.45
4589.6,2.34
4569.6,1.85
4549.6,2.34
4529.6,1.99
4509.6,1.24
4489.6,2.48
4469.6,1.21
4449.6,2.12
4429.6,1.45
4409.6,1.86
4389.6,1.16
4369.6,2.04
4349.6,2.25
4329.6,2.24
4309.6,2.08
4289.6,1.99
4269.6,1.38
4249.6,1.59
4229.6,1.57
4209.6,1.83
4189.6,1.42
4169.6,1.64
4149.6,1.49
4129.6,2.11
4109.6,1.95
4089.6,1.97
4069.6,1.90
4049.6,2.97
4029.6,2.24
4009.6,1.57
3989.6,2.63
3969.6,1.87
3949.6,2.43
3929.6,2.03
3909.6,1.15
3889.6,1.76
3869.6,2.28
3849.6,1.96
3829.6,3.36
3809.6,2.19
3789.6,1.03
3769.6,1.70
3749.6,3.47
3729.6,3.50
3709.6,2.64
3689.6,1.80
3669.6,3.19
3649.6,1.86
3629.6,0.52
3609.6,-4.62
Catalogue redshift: 0.278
